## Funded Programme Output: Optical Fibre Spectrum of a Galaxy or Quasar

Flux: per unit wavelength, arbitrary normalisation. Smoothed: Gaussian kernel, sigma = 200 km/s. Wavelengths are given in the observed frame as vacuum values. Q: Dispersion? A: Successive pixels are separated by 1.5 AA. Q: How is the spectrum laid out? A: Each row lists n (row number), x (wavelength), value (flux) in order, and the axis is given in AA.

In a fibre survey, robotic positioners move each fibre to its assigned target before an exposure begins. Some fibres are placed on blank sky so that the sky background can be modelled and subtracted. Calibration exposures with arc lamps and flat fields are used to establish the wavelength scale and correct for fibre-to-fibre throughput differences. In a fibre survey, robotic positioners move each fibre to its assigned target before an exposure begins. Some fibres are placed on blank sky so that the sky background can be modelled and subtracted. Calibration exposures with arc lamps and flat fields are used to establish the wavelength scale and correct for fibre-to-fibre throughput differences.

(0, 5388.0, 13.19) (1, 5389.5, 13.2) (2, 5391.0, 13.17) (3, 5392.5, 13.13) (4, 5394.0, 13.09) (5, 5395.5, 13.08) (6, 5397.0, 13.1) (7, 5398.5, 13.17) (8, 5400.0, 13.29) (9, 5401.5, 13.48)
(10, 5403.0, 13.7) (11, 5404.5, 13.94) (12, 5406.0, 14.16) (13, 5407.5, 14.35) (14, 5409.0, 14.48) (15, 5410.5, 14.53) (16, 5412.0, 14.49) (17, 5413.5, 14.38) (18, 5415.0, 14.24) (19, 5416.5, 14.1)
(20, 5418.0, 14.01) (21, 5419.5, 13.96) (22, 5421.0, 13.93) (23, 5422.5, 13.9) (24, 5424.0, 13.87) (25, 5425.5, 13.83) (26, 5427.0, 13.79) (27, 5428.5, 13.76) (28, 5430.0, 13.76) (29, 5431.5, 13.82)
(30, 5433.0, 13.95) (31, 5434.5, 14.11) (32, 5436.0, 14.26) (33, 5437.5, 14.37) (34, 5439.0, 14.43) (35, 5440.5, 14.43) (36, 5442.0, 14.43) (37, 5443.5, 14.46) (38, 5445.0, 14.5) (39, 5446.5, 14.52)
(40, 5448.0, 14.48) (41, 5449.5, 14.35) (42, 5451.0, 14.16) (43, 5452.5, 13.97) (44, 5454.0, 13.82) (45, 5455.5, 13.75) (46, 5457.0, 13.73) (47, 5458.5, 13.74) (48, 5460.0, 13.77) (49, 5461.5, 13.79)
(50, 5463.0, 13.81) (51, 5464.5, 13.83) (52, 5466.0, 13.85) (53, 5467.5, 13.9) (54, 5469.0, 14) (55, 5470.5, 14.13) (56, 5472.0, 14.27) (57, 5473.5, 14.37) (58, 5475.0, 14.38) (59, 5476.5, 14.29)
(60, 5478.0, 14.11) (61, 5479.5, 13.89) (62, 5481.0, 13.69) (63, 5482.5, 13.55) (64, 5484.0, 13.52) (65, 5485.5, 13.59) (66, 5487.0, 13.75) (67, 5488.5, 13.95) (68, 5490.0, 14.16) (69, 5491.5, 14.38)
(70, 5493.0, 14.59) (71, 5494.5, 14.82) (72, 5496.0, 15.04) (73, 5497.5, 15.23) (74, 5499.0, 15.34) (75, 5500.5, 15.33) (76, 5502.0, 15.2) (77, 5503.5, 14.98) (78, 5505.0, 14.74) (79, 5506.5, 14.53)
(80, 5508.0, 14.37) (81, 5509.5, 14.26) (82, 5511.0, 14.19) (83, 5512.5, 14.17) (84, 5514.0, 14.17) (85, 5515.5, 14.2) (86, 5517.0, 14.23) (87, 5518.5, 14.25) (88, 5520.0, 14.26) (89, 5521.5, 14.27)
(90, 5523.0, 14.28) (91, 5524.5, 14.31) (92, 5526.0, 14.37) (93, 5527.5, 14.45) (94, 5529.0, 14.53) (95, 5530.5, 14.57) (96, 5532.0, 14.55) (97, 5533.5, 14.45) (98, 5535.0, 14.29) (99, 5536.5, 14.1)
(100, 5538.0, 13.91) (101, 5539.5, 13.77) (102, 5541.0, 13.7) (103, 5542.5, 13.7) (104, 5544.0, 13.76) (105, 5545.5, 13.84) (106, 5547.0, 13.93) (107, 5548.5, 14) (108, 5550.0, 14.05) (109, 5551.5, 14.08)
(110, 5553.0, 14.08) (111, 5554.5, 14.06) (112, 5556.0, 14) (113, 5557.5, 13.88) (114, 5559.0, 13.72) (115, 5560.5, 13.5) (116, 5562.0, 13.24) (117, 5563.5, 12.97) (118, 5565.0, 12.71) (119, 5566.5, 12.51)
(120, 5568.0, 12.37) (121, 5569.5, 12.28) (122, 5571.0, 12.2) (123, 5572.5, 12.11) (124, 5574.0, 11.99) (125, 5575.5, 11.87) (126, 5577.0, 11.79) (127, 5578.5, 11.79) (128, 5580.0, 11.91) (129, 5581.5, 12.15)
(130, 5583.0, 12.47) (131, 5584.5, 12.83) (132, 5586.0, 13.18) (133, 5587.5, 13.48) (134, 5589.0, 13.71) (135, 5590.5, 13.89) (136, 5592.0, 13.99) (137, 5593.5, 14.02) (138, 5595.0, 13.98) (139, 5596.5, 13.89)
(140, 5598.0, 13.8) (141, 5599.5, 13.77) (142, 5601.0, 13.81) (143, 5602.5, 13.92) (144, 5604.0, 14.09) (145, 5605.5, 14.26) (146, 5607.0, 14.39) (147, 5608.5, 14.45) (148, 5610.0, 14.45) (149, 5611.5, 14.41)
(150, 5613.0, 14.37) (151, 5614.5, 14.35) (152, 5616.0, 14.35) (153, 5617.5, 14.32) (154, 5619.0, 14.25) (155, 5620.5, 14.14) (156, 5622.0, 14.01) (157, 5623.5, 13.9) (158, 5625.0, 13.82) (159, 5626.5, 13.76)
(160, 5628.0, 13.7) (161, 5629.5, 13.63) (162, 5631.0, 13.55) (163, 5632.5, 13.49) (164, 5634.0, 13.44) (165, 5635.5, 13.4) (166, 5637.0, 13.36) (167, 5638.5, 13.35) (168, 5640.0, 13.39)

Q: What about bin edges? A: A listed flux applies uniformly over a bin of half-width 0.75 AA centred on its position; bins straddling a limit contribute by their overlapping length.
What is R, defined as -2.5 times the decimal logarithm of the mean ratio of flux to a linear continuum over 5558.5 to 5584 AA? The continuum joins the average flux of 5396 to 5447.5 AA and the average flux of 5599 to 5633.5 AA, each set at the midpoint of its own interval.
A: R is 0.13 mag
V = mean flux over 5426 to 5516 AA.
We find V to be 14.2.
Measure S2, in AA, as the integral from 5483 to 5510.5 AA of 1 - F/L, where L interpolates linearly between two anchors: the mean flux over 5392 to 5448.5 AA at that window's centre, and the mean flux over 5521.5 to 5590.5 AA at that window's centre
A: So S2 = -1.7 AA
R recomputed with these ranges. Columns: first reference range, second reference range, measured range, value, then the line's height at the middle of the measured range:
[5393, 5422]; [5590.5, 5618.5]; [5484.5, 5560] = -0.02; 14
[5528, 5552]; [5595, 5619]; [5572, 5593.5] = 0.12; 14.1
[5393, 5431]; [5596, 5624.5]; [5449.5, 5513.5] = -0.02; 14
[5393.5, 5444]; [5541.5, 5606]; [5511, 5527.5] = -0.06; 13.5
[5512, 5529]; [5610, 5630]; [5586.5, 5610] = 0.01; 14.1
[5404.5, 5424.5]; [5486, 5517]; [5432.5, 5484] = 0.02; 14.4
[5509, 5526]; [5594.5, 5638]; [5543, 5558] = 0.01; 14.1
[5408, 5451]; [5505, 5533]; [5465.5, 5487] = 0.02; 14.3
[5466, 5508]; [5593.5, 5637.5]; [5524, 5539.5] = -0.01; 14.2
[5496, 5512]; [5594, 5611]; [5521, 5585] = 0.08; 14.4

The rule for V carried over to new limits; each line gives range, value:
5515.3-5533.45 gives 14.4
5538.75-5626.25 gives 13.5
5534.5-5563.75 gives 13.8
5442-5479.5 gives 14.1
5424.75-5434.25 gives 13.8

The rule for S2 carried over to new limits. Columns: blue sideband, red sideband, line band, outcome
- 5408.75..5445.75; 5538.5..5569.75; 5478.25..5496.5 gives -0.3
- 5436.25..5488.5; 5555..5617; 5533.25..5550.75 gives -0.4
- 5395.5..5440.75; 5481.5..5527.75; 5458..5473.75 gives 0.3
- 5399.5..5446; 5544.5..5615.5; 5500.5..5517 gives -0.9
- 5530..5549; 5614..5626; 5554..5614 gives 3.3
